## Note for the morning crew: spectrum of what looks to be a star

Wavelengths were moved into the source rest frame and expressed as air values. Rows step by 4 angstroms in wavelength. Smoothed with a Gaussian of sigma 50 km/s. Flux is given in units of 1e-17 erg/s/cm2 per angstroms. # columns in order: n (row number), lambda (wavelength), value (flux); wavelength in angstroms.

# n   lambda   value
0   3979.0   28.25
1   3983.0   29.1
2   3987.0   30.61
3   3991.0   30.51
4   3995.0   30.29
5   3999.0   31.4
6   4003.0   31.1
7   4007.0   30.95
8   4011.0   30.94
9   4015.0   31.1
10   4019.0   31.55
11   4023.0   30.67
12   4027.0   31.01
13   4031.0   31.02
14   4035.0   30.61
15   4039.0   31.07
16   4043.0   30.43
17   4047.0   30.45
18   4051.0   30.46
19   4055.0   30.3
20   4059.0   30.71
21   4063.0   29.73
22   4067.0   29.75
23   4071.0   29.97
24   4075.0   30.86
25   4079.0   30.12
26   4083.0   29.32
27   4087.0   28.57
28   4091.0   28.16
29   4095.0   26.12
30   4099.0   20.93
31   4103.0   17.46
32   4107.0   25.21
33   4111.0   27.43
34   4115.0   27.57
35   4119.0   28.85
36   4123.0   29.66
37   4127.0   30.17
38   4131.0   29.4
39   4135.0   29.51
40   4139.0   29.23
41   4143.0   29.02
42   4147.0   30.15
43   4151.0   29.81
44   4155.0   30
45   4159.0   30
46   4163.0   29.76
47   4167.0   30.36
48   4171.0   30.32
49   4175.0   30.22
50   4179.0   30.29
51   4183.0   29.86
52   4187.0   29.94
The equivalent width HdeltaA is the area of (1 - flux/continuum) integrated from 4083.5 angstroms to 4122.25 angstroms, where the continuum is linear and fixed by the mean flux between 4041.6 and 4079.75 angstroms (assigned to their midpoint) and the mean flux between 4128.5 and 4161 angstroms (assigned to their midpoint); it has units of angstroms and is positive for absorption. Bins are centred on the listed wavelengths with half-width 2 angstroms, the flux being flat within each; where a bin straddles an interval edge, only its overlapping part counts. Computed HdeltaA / 5.3 angstroms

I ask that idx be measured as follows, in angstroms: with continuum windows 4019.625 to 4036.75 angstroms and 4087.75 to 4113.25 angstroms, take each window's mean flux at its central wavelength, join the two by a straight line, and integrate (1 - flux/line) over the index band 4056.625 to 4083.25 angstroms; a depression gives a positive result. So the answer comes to -2.9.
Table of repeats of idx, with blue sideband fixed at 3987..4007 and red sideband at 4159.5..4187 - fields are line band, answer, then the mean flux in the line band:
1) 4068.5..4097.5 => 1.5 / 28.9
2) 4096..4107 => 3.4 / 20.9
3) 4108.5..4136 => 1.3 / 28.9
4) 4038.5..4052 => 0.0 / 30.6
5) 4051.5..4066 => 0.2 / 30.2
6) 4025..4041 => -0.1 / 30.9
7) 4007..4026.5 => -0.2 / 31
